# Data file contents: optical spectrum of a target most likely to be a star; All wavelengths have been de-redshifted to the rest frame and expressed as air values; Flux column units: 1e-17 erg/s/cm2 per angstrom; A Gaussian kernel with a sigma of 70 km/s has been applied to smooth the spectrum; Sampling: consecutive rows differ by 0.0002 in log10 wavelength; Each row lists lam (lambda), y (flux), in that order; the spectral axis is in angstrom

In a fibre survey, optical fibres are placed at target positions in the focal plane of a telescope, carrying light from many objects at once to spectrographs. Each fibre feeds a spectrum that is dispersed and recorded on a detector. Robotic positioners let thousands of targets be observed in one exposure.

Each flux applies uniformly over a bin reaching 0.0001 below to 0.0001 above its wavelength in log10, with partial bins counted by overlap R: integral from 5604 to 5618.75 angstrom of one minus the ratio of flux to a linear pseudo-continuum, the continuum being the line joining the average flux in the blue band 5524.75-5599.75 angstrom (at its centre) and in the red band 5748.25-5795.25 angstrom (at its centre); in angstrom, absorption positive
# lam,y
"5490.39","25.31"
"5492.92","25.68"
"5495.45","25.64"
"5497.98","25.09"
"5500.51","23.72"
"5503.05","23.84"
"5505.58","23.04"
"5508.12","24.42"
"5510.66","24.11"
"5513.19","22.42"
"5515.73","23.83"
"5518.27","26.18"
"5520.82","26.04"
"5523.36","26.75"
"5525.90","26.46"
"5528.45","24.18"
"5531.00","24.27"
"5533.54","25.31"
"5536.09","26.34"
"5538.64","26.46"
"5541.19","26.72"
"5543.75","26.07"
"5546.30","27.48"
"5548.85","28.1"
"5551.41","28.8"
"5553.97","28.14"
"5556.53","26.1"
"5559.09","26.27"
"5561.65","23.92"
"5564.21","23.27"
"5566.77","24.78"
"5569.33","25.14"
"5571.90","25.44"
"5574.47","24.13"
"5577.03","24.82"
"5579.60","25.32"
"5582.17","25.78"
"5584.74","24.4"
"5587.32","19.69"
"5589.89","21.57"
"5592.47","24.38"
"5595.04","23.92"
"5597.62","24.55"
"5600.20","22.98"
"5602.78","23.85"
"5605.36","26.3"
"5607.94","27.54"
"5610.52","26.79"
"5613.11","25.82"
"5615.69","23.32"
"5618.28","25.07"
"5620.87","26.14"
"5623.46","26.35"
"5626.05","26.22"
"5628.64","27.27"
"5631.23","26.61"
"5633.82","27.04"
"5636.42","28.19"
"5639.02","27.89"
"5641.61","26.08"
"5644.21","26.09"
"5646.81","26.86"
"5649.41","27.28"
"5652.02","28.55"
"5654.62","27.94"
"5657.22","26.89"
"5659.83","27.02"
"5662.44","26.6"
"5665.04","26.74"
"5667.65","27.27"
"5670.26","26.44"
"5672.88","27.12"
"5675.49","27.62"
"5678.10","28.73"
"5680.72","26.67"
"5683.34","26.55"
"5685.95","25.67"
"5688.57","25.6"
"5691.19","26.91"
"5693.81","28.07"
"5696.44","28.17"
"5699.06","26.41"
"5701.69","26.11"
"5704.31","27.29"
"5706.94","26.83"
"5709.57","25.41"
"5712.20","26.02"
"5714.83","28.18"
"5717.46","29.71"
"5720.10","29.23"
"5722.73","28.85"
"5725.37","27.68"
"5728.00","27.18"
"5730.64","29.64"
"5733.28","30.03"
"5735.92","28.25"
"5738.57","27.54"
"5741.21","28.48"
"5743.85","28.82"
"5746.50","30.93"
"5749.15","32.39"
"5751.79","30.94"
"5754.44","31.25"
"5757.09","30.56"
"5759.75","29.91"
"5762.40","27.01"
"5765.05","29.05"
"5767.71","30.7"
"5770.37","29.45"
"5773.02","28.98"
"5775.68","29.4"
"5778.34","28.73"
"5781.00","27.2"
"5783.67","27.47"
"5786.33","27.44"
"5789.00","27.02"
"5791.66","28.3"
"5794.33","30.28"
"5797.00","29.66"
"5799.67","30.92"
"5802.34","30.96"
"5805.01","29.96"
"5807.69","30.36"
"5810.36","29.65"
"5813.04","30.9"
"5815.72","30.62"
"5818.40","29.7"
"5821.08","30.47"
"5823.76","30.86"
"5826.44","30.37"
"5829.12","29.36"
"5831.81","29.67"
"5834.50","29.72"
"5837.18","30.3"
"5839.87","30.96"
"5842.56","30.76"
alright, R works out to 0.2 angstrom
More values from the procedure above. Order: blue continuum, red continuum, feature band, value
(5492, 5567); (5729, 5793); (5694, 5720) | 0.9 angstrom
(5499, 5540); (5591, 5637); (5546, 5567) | -1.0 angstrom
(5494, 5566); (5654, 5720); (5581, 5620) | 2.6 angstrom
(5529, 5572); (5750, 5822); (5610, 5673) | 1.6 angstrom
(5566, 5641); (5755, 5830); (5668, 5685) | -0.2 angstrom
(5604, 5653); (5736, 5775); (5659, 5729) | 2.4 angstrom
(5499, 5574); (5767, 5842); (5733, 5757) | -1.0 angstrom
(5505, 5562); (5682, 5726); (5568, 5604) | 3.0 angstrom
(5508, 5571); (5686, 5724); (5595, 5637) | 1.0 angstrom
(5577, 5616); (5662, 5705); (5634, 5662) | -1.4 angstrom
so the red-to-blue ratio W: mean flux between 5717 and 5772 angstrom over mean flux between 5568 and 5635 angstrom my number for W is 1.18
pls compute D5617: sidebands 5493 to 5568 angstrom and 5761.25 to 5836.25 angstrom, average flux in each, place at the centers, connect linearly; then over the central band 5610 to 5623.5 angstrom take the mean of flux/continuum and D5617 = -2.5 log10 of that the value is 0.054 mag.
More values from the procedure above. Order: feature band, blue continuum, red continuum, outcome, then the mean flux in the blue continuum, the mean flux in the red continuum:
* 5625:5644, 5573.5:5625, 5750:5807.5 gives -0.06 mag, 24.6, 29.3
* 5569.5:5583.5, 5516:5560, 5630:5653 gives 0.07 mag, 26.4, 27.2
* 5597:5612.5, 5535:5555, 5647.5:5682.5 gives 0.08 mag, 27.3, 27.3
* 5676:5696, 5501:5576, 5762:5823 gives 0.03 mag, 25.4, 29.4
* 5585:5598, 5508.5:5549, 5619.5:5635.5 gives 0.15 mag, 25.6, 26.6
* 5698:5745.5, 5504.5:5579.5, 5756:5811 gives 0.01 mag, 25.5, 29.2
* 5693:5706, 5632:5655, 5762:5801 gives 0.03 mag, 27.3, 28.8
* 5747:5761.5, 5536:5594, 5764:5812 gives -0.08 mag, 25.3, 29.2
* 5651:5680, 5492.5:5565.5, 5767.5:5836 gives 0.01 mag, 25.5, 29.5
